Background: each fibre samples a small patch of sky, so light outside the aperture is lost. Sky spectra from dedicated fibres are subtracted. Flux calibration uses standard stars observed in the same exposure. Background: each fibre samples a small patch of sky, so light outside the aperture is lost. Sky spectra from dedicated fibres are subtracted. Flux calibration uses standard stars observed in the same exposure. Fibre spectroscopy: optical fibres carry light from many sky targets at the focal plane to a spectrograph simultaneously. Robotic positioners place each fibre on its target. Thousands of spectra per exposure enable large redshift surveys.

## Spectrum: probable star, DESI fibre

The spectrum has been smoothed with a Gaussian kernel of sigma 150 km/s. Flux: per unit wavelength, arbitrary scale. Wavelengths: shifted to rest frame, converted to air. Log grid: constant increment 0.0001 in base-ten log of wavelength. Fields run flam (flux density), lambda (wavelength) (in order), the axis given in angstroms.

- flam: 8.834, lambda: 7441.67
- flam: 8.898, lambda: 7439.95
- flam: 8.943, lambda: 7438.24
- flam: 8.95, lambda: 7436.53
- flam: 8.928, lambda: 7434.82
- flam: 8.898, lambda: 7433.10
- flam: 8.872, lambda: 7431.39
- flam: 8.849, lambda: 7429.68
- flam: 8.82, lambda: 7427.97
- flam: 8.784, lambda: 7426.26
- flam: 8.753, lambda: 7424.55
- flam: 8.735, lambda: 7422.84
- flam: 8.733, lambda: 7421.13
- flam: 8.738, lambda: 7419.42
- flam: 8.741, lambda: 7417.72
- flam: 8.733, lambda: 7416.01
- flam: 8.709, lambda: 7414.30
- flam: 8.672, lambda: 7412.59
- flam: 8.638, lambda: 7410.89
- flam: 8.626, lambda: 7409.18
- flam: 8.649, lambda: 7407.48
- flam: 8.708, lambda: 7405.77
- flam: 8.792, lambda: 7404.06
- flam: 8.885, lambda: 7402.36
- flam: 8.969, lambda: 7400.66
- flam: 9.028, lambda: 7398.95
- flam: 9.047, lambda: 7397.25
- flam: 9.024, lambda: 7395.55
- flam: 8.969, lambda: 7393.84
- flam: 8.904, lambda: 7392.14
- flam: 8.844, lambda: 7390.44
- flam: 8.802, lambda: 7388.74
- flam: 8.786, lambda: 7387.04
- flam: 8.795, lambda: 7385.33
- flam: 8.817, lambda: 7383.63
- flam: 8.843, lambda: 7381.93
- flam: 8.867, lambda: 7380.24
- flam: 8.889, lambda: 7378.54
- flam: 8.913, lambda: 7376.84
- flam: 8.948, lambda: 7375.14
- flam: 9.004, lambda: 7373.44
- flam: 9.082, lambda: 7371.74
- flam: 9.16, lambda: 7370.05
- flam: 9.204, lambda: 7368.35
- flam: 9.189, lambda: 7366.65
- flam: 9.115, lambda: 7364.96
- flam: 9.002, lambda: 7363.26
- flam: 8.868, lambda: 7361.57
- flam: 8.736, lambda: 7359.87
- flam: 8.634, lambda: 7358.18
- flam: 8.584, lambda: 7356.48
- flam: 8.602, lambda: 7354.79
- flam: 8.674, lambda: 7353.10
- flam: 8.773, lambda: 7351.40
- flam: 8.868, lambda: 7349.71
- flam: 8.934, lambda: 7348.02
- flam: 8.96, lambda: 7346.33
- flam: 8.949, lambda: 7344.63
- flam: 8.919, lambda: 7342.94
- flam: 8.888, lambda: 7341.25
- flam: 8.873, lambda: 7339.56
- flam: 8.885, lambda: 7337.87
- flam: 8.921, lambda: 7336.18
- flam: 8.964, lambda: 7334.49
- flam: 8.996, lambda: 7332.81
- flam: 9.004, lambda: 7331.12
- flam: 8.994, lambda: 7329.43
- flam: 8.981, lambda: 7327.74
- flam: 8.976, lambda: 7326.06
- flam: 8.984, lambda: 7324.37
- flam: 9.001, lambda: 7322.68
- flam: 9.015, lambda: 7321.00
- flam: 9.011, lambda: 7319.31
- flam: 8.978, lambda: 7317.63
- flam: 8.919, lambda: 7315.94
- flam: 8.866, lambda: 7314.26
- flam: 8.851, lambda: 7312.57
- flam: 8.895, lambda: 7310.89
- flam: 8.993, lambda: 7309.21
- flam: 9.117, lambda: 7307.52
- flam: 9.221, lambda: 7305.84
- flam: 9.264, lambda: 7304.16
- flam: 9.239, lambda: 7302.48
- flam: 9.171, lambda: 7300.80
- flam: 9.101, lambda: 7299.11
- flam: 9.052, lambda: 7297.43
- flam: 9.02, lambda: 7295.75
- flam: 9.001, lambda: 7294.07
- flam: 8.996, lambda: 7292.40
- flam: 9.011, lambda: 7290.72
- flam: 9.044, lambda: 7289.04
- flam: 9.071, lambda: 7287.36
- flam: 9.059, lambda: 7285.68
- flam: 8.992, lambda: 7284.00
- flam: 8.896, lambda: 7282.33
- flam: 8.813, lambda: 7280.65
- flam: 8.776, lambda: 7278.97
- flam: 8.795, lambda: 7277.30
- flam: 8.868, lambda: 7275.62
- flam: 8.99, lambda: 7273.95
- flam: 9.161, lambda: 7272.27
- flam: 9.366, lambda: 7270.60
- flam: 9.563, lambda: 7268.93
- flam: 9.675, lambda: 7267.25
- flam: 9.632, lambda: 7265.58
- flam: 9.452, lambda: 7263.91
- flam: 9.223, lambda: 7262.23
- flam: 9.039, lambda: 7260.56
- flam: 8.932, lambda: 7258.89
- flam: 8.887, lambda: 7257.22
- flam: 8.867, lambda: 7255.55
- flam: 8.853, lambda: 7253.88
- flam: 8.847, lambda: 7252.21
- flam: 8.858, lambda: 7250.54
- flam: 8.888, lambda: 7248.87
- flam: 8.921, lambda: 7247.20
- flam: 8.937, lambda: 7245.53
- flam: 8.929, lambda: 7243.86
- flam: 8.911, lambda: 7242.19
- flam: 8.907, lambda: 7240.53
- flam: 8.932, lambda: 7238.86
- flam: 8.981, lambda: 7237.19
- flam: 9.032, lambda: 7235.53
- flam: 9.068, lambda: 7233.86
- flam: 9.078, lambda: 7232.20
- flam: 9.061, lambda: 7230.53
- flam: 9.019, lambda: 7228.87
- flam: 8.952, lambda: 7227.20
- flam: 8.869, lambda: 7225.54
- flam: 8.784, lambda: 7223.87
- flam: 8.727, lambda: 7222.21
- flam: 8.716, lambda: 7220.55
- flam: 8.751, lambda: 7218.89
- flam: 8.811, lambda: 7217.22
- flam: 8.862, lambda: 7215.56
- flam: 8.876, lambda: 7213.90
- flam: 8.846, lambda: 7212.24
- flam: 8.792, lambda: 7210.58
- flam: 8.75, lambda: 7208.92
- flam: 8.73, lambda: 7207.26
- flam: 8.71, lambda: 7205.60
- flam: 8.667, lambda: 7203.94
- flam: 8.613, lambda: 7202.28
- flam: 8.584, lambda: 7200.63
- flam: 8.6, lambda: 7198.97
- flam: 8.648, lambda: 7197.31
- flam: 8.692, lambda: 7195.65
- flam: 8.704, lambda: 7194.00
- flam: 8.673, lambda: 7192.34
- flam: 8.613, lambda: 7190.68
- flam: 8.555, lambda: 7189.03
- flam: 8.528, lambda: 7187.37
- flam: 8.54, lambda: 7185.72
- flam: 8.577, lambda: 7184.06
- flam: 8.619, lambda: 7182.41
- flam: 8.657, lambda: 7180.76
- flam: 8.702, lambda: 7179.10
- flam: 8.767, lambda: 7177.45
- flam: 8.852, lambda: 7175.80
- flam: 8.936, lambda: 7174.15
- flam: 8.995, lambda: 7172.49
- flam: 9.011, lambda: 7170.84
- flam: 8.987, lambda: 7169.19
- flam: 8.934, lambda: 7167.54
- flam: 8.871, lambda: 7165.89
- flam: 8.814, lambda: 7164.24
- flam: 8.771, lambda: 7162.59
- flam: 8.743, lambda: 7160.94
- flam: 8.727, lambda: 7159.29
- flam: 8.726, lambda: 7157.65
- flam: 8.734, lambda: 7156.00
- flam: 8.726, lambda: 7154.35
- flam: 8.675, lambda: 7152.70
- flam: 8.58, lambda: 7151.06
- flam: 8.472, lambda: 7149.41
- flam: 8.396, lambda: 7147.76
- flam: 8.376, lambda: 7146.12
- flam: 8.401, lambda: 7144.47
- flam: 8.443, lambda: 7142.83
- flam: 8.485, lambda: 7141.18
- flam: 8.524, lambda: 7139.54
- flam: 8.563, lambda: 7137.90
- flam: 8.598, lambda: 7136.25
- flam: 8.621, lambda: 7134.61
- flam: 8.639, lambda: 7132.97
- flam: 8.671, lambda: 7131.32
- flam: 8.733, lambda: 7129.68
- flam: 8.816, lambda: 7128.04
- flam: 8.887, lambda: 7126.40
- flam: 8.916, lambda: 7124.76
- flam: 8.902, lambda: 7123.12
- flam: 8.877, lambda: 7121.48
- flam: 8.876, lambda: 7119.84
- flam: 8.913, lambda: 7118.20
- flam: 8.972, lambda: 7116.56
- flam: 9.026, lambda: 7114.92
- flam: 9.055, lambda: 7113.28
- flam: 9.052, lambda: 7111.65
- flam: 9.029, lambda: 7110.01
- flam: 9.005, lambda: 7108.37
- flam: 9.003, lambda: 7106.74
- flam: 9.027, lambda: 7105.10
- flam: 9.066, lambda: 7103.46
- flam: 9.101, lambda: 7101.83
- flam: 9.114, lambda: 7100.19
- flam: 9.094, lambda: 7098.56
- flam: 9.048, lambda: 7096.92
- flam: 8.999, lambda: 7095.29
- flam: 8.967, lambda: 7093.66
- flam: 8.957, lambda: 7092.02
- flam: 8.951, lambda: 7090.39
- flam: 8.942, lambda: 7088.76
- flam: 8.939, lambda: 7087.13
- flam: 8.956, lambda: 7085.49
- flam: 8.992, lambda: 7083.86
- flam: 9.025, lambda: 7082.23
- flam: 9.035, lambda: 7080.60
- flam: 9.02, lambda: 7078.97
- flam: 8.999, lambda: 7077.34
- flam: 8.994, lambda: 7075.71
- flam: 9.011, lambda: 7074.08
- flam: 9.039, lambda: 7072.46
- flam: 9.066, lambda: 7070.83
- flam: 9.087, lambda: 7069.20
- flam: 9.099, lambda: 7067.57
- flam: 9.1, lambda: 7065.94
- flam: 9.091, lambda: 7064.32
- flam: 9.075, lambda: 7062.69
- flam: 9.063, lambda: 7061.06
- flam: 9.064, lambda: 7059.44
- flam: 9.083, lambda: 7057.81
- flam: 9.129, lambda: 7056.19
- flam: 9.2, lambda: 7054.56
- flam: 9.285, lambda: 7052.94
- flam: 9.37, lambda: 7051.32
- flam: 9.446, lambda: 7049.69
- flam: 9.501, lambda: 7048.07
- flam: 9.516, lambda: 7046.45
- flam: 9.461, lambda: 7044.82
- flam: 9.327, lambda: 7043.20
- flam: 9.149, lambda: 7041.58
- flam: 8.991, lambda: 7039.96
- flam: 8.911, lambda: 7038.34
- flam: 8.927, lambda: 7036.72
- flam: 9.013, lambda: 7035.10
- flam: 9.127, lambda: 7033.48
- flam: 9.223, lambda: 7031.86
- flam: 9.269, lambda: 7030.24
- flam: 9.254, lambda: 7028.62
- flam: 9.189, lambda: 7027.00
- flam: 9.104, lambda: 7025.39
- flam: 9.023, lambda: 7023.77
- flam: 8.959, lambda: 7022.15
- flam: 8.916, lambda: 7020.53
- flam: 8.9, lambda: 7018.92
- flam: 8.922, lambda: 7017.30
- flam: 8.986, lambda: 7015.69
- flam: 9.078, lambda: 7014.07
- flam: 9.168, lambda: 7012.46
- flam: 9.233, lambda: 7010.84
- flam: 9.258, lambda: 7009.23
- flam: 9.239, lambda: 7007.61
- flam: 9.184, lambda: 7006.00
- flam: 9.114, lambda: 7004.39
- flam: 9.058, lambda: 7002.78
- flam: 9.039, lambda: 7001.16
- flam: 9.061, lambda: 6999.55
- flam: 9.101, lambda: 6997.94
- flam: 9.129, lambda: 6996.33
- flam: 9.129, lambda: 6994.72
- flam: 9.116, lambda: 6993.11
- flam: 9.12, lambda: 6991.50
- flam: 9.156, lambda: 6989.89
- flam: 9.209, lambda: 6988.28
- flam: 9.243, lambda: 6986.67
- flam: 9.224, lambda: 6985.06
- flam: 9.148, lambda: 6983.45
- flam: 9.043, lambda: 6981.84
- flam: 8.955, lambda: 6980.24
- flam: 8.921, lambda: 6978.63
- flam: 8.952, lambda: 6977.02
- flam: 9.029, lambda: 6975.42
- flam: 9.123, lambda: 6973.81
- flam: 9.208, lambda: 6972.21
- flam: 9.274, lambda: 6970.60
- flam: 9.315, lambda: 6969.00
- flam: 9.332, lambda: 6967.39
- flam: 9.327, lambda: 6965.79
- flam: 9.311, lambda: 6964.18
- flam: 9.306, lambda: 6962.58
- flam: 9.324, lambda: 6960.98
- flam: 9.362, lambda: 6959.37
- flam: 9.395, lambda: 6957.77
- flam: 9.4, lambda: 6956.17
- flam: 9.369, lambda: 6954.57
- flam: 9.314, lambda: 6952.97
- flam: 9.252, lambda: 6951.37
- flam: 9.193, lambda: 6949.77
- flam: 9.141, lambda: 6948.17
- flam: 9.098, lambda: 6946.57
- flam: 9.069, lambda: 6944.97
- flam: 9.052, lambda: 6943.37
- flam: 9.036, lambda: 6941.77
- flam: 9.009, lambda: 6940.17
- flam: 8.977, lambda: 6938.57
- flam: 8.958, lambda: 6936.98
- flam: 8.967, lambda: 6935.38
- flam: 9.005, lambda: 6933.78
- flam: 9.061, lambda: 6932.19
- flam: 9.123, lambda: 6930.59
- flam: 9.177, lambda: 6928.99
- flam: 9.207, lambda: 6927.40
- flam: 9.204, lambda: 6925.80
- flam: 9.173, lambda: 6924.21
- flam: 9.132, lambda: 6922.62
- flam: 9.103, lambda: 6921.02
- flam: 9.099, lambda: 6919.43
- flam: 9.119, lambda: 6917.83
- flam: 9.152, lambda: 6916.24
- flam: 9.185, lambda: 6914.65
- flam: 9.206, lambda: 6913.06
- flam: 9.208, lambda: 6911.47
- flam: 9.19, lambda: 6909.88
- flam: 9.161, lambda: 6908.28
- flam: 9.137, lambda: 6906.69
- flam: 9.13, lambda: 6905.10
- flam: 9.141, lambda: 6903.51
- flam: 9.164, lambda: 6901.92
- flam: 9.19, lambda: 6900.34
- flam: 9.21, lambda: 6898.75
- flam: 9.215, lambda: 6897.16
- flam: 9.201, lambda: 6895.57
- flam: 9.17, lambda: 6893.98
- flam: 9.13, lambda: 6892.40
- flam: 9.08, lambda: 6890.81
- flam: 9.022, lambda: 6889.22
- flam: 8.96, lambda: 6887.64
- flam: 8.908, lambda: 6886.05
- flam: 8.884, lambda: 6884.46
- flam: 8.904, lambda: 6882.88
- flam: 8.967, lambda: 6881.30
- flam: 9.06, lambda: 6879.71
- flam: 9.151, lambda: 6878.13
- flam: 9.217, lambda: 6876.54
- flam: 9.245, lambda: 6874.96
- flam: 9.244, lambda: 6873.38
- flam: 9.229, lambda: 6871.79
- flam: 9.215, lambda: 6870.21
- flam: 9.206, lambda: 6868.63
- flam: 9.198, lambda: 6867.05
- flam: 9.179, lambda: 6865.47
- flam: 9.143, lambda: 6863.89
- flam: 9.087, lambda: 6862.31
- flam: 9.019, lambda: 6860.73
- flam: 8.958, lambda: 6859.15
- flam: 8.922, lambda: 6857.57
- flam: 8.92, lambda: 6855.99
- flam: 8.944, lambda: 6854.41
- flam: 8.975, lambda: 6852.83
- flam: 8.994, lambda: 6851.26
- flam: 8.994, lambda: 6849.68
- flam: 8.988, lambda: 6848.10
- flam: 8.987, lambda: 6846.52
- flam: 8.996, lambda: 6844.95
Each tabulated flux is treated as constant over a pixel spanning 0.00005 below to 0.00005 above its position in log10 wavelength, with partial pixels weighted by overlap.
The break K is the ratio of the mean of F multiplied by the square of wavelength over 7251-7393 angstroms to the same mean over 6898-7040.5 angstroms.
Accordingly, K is 1.09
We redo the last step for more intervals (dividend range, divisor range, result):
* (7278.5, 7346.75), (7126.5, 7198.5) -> 1.08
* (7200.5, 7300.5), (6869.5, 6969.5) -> 1.08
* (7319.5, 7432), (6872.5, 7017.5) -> 1.09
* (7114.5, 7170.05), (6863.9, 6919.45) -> 1.02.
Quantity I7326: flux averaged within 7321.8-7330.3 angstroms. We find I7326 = 8.99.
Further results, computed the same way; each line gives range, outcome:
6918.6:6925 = 9.12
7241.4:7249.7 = 8.91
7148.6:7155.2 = 8.61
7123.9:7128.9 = 8.88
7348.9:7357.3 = 8.7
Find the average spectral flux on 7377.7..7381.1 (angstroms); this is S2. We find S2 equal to 8.9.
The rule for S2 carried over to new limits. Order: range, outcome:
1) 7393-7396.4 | 8.98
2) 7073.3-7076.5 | 9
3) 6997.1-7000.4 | 9.09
